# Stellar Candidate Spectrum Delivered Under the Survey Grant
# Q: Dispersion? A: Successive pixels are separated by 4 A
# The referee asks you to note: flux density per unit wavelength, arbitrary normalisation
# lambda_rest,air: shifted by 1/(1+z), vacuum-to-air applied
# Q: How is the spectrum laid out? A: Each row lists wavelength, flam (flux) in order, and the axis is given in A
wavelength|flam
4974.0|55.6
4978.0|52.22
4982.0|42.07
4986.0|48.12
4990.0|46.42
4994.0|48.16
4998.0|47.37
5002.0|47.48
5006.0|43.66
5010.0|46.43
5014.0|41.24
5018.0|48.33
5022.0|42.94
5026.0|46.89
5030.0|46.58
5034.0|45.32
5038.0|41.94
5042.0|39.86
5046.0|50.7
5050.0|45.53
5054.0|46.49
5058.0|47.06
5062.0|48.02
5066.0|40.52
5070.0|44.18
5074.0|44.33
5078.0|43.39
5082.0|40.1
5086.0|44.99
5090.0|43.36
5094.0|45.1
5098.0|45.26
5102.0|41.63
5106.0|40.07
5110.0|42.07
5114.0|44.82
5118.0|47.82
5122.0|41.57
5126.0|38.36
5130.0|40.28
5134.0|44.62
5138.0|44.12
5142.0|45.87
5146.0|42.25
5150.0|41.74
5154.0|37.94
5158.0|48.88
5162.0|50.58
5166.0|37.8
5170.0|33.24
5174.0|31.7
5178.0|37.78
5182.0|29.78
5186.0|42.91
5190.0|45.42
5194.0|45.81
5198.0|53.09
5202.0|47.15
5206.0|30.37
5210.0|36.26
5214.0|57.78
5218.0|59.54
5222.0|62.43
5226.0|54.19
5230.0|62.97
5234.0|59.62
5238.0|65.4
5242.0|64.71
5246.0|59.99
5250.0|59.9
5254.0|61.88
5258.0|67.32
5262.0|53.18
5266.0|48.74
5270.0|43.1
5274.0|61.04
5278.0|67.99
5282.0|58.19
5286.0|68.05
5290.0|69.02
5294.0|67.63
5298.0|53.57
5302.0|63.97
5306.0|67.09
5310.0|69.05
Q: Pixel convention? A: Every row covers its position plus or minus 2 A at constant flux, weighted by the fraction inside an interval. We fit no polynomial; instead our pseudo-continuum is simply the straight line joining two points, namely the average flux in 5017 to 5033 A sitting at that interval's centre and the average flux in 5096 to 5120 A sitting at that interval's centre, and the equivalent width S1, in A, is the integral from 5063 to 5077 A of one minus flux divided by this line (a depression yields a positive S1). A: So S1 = 0.4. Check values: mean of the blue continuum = 46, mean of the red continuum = 43.6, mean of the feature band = 43.4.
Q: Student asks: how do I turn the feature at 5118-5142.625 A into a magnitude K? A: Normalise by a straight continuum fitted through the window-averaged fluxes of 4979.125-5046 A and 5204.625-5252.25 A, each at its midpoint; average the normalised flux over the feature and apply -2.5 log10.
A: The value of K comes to 0.202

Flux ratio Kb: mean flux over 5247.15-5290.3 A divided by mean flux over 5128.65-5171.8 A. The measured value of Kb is 1.40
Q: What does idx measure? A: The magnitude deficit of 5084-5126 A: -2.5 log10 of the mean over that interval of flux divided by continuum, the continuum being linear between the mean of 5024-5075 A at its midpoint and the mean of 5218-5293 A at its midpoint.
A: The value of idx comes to 0.14 mag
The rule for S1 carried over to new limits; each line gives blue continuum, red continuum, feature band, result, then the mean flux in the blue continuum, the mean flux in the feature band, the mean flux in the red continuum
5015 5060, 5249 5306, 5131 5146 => 2.20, 45.5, 44.2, 60.5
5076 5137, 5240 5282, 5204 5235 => 1.12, 42.9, 52.7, 58.8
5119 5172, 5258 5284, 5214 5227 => -2.14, 42.2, 58.9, 56.3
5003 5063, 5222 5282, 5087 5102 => 1.55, 45.4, 44.2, 59.4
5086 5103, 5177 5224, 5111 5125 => 0.13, 44.1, 44.1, 45.9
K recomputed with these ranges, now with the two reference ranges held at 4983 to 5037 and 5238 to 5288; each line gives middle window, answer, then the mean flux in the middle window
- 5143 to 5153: 0.26 mag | 42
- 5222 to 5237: -0.04 mag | 59.8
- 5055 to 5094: 0.12 mag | 44.1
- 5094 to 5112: 0.20 mag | 42.6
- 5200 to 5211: 0.43 mag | 38.1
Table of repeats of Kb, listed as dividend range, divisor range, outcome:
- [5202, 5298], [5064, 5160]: 1.34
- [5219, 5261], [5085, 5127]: 1.42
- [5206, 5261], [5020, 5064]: 1.28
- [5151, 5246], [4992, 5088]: 1.06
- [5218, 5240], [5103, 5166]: 1.41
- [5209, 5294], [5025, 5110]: 1.35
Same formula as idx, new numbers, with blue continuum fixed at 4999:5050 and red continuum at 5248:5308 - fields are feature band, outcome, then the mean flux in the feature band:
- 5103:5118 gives 0.17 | 43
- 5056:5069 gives 0.06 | 45.1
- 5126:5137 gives 0.23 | 41.9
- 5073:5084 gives 0.14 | 42.5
